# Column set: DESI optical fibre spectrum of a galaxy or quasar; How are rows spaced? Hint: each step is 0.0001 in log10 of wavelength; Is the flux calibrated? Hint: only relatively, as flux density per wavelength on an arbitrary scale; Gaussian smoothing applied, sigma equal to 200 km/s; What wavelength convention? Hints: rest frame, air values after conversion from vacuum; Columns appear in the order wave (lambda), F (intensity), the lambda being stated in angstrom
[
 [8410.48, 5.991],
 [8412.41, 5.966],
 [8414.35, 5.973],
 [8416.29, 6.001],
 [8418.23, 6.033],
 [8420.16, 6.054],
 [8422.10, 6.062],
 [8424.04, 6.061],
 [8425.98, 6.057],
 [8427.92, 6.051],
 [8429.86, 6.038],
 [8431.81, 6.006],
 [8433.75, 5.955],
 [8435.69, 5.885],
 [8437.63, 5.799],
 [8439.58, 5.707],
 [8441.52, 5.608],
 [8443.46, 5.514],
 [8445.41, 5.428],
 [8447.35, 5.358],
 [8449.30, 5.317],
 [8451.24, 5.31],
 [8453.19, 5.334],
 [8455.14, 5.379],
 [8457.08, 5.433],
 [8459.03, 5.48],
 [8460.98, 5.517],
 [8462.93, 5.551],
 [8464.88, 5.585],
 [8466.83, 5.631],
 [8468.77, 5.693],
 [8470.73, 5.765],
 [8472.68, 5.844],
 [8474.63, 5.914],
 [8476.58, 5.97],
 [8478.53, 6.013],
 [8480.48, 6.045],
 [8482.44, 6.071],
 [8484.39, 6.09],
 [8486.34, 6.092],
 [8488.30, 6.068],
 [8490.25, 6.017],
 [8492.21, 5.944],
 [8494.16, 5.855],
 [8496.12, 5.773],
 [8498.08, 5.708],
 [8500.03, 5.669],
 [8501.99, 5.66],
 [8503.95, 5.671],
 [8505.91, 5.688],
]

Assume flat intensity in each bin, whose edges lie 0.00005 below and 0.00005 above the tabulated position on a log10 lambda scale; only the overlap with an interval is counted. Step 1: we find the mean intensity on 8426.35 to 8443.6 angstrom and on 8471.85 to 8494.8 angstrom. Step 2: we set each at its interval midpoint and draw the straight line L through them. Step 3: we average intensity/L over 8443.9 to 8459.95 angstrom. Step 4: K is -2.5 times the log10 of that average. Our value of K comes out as 0.10 mag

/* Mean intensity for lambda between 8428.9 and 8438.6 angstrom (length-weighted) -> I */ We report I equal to 5.94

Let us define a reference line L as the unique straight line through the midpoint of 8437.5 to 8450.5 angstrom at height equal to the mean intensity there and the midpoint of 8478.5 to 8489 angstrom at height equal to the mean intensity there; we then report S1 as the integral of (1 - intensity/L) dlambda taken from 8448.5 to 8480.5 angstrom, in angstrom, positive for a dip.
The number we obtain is 1.0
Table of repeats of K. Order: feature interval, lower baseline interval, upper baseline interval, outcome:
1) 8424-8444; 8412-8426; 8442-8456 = -0.032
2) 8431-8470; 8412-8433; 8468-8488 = 0.078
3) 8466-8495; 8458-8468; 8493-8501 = -0.052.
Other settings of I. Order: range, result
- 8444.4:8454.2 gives 5.35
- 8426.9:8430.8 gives 6.05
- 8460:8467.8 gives 5.57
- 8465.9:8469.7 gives 5.68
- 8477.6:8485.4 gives 6.06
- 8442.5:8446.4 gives 5.47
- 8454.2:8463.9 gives 5.47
